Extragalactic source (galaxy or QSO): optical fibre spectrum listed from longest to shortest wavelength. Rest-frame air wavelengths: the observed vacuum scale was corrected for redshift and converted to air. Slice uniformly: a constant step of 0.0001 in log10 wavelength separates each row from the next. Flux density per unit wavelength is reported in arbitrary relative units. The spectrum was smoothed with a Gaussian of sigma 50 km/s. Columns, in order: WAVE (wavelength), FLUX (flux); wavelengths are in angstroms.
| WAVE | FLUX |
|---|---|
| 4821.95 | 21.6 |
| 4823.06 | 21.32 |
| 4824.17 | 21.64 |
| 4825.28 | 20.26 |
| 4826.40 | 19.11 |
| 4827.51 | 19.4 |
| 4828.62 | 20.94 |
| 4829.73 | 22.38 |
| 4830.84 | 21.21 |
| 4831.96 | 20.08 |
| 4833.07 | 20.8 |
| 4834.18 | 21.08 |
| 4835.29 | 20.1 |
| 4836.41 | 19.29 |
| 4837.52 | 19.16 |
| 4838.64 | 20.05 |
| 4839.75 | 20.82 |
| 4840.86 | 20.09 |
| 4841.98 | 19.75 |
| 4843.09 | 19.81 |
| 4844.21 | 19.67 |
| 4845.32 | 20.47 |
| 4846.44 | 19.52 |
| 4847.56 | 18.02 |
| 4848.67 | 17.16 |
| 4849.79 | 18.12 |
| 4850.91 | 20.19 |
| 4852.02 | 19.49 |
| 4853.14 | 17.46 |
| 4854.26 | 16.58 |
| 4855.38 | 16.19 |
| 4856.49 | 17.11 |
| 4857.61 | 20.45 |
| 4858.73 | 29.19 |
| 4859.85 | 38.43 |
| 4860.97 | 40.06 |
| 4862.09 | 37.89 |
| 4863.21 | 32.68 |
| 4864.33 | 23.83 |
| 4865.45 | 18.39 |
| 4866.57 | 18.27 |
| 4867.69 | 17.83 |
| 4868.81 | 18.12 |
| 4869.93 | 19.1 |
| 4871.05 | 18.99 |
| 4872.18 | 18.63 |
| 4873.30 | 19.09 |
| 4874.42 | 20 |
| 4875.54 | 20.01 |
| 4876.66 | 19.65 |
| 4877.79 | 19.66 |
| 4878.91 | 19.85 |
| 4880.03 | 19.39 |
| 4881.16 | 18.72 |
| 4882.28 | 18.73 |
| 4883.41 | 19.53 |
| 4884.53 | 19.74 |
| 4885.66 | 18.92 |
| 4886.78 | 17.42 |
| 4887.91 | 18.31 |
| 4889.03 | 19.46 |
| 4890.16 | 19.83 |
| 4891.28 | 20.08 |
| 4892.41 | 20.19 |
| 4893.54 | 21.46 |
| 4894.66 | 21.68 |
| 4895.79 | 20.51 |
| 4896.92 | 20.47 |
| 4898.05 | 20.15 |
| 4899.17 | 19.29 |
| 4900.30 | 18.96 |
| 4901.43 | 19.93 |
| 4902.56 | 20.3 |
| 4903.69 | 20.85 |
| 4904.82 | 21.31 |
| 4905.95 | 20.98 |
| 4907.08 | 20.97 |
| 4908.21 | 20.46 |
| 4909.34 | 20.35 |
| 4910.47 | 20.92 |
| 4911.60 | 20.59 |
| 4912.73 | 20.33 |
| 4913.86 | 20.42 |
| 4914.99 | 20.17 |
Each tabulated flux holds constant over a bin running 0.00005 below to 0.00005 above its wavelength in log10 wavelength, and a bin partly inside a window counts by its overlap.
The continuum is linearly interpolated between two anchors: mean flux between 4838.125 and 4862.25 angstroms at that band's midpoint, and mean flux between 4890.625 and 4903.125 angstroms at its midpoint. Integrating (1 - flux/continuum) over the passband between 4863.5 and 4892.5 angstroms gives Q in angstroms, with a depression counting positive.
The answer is 2.09 angstroms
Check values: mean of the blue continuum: 21.9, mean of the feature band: 19.4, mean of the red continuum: 20.3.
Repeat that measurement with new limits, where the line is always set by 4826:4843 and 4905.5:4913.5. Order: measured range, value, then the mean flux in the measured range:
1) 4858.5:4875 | -3.4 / 24.6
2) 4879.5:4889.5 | 0.8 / 18.9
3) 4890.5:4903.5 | 0.2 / 20.3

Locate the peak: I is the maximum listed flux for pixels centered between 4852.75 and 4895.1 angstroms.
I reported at 40.06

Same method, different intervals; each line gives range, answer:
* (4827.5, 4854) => 22.38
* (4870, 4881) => 20.01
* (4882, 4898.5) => 21.68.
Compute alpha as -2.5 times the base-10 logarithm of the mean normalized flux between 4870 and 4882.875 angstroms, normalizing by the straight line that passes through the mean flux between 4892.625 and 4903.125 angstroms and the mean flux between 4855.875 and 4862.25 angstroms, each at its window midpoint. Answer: 0.305 mag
